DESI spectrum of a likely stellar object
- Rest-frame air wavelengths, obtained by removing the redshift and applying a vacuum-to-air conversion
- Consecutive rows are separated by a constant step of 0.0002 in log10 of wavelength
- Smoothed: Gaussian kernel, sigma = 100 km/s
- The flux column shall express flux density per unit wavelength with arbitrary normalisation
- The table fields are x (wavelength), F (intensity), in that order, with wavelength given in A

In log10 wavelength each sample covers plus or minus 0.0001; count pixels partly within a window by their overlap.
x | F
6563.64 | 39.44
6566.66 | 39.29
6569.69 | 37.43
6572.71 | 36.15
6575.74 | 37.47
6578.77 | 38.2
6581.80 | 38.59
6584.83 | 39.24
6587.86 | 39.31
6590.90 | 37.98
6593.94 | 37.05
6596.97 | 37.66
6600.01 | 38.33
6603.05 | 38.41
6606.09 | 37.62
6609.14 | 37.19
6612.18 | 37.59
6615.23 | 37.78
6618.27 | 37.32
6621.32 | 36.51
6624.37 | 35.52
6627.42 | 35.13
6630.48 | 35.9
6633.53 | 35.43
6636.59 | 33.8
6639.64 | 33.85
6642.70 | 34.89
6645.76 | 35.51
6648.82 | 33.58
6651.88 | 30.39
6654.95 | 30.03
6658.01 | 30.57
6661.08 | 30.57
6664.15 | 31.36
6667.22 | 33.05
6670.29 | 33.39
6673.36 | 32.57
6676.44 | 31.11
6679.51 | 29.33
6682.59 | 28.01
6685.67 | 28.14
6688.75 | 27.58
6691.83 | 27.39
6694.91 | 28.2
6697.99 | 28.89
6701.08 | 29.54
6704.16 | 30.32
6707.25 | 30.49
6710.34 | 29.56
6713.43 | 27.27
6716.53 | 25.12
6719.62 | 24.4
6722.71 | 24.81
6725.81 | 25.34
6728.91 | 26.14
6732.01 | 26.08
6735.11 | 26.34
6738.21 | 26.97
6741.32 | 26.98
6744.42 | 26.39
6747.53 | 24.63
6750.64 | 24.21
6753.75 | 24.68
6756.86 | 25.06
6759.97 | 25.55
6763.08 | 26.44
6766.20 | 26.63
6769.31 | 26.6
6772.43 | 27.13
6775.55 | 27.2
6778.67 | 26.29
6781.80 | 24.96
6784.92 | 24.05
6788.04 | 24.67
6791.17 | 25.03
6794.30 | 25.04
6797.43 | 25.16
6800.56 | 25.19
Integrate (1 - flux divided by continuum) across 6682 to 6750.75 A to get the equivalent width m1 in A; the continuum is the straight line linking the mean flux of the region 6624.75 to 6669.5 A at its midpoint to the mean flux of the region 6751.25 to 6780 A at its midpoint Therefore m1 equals 4.6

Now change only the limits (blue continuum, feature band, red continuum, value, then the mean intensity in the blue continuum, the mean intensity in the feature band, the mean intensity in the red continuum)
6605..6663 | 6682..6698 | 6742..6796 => 1.52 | 34.6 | 28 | 25.6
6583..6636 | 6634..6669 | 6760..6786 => 1.83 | 37.2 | 32.6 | 26.2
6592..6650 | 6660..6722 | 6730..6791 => 3.63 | 36.3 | 29.2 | 25.8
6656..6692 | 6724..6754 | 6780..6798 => 1.55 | 30.4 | 25.8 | 24.8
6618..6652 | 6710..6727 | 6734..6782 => 1.79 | 34.9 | 25.8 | 26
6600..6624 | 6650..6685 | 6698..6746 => 1.42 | 37.4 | 30.9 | 27.1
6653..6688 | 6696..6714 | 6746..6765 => -0.65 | 30.7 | 29.4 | 25.1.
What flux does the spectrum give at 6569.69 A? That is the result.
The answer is 37.43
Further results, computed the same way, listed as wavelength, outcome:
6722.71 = 24.81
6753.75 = 24.68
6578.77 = 38.2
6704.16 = 30.32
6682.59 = 28.01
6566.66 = 39.29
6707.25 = 30.49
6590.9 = 37.98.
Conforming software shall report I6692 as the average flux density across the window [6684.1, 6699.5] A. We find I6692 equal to 28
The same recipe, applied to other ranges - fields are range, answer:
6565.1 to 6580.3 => 37.7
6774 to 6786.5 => 25.6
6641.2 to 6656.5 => 32.9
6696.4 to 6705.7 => 29.6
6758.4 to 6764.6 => 26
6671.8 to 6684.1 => 30.3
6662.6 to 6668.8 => 32.2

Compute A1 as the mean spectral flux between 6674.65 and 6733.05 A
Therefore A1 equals 27.8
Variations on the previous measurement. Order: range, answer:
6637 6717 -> 30.5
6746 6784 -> 25.8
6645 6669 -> 31.8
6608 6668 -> 34.3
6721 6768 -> 25.8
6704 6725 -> 27.2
